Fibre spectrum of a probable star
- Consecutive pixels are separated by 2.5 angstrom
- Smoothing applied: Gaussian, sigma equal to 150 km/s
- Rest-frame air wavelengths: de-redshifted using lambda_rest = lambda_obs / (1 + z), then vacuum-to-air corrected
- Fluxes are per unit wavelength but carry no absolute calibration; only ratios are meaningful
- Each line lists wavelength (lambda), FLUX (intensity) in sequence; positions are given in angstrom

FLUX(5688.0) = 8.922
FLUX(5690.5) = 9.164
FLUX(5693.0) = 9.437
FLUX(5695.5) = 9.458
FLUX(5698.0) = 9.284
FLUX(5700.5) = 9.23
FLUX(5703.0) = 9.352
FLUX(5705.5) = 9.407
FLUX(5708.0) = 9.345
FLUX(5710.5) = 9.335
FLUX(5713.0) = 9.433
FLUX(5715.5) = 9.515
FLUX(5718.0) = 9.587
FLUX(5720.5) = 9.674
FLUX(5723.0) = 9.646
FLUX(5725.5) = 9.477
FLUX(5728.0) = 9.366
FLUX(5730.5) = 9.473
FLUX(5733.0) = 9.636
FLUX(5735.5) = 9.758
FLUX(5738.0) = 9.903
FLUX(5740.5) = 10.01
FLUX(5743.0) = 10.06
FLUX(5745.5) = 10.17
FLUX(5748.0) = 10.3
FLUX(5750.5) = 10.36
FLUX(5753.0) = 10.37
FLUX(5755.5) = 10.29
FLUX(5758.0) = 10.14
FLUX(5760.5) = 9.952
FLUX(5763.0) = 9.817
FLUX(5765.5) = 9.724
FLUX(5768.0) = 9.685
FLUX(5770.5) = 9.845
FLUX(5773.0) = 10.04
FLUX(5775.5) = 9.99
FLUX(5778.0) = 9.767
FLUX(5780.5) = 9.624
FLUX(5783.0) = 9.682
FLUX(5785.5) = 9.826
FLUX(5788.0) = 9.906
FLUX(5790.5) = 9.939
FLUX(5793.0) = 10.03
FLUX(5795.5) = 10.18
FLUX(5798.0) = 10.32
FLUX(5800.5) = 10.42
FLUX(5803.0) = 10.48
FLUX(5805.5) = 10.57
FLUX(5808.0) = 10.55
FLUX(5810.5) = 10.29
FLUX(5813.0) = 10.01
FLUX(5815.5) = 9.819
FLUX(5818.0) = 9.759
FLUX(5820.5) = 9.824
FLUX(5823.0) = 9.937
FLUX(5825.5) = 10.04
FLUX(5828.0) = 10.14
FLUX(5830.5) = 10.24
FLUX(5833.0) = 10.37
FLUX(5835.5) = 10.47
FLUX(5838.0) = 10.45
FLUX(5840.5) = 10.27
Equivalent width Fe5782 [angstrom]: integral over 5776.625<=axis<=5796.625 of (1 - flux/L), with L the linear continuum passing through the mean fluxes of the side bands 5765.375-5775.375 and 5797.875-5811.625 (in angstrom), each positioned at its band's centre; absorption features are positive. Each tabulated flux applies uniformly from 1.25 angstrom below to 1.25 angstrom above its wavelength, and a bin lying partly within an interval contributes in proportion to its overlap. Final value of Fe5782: 0.5 angstrom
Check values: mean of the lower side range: 9.85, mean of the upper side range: 10.4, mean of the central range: 9.87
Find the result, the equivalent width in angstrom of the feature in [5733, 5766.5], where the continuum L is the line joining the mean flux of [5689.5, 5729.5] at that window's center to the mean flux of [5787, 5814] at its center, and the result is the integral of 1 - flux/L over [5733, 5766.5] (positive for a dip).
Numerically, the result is -0.91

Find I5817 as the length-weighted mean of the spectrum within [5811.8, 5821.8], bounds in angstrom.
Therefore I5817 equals 9.85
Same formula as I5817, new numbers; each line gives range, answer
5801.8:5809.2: 10.5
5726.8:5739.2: 9.63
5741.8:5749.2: 10.2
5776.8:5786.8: 9.73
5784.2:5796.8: 9.98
